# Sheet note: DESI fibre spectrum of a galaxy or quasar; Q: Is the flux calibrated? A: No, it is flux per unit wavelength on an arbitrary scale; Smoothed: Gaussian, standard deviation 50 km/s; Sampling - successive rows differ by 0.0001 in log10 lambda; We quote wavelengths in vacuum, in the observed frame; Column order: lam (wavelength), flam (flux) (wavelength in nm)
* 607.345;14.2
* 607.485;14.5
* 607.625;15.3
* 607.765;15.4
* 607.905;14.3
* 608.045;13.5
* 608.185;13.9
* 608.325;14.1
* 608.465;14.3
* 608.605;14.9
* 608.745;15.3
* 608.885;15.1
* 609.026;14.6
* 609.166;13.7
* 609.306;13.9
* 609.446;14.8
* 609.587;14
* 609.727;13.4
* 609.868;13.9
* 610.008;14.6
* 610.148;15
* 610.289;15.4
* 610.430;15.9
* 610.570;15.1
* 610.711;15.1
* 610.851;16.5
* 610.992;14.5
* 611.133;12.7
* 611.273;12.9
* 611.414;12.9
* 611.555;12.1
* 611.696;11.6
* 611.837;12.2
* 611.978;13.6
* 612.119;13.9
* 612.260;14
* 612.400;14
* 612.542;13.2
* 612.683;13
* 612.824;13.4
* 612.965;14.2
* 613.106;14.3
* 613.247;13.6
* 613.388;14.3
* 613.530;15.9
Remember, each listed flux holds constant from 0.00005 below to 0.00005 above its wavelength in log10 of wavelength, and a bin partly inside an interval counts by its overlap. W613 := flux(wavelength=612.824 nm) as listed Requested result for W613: 13.4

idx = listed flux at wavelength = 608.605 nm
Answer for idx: 14.9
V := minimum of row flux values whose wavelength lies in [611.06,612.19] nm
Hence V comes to 11.6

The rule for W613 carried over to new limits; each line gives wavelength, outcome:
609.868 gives 13.9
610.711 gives 15.1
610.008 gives 14.6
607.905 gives 14.3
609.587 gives 14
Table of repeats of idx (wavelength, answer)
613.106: 14.3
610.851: 16.5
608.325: 14.1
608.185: 13.9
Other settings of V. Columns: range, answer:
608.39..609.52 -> 13.7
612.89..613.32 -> 13.6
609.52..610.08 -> 13.4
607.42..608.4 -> 13.5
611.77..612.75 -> 12.2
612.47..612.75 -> 13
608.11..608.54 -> 13.9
